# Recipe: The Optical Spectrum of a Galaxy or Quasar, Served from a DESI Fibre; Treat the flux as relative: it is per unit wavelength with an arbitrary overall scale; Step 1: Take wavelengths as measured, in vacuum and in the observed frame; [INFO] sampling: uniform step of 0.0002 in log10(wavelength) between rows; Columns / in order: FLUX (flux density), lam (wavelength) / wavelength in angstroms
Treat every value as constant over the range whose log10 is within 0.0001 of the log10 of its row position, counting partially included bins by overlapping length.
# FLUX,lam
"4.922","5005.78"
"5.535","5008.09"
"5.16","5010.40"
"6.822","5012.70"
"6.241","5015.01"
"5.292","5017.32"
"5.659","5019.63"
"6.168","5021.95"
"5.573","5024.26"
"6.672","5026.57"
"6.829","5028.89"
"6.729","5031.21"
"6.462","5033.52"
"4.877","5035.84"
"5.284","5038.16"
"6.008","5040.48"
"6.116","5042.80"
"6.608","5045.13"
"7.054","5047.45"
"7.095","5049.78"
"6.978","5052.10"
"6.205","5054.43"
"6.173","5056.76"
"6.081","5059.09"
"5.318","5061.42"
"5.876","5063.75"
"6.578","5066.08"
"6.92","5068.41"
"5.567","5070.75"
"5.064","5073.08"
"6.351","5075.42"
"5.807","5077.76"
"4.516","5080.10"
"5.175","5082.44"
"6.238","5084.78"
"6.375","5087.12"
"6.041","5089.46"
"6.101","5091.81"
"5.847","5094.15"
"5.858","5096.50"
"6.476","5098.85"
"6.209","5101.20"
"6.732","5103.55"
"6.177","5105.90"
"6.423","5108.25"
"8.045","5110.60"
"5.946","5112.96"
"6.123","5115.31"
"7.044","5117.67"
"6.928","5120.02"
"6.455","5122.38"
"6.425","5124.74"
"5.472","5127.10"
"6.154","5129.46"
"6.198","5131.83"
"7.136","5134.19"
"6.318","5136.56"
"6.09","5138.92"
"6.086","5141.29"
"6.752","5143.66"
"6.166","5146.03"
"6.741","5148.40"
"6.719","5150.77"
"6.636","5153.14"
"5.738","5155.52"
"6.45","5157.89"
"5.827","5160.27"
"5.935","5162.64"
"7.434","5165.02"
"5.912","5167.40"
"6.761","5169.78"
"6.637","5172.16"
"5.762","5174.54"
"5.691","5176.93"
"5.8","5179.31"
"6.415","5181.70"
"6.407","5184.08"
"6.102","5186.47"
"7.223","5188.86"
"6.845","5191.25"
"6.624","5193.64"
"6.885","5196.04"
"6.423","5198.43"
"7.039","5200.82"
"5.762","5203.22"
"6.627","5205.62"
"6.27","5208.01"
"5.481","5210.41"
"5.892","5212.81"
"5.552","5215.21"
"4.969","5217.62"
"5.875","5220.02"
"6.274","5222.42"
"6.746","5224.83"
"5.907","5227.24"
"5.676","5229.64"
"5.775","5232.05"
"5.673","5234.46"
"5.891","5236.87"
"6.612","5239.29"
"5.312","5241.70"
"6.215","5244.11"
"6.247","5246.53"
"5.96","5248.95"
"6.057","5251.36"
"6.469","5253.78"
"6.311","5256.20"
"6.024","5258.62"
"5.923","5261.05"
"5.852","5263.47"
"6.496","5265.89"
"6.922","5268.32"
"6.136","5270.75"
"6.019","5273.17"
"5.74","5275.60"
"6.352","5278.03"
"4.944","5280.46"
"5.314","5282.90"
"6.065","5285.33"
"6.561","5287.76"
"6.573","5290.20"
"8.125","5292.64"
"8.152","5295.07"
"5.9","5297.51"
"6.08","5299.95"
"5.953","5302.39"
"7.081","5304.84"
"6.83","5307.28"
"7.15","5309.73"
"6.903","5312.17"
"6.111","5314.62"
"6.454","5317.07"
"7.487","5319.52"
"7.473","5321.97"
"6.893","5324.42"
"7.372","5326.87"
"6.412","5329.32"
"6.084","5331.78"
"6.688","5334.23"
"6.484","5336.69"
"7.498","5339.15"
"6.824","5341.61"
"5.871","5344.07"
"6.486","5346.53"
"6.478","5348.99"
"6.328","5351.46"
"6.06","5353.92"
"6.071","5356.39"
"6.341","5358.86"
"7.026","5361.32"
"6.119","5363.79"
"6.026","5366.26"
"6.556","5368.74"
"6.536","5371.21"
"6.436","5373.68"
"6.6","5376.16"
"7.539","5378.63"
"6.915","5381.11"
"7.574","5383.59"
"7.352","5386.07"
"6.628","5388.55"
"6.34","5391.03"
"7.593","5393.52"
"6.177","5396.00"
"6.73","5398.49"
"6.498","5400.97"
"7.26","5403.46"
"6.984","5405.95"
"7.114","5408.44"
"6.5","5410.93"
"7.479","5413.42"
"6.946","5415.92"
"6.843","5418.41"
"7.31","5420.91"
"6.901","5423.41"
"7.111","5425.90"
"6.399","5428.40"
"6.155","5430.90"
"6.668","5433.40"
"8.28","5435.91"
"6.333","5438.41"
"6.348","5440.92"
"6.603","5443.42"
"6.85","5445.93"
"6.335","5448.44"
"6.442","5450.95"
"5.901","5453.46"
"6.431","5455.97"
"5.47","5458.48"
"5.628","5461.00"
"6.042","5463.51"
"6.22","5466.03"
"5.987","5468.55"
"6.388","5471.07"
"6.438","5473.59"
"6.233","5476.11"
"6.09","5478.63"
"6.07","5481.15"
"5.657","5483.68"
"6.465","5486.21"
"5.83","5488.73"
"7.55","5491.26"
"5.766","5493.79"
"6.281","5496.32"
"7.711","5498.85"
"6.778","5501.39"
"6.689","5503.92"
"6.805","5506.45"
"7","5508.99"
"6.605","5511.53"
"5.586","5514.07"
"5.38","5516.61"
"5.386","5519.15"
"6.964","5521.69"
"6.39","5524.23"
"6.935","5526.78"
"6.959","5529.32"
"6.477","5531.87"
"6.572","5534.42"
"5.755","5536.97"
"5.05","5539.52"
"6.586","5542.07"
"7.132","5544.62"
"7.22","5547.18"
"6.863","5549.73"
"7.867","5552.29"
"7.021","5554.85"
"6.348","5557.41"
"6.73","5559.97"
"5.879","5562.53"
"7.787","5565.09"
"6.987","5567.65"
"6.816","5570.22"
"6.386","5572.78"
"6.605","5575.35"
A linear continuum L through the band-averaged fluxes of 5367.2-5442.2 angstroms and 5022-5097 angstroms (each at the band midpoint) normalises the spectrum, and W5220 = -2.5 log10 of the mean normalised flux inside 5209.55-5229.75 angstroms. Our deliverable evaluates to 0.108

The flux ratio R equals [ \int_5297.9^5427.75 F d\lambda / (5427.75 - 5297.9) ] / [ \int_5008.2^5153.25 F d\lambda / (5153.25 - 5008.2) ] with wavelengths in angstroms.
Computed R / 1.09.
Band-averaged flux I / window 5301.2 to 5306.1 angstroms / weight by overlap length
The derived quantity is 6.52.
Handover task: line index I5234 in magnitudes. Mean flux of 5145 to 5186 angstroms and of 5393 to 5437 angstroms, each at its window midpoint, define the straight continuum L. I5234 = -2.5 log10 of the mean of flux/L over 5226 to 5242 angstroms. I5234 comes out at 0.11 mag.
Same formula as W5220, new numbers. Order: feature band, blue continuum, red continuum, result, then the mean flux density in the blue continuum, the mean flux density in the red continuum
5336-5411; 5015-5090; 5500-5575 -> -0.045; 6.06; 6.59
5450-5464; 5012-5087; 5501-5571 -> 0.092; 6.07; 6.59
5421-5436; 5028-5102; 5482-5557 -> -0.067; 6.08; 6.52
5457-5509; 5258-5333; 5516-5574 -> 0.043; 6.5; 6.6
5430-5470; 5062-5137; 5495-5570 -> 0.030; 6.2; 6.61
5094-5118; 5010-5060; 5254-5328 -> -0.027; 6.2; 6.51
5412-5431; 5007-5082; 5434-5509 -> -0.092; 6.04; 6.41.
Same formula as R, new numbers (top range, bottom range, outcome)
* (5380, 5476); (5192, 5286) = 1.10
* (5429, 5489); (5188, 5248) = 1.02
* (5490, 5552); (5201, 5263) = 1.09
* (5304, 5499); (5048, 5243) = 1.06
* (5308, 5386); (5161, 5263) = 1.08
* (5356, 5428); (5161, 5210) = 1.06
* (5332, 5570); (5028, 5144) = 1.06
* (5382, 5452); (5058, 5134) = 1.11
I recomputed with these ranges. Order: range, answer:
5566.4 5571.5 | 6.9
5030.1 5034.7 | 6.6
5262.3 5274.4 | 6.29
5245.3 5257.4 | 6.21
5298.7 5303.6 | 6.02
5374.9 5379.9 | 7.07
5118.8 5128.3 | 6.33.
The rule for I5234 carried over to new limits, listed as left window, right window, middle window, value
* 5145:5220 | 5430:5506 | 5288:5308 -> -0.08 mag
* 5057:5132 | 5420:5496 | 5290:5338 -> -0.09 mag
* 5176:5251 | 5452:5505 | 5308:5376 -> -0.07 mag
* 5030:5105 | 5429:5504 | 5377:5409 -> -0.10 mag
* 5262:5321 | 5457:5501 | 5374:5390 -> -0.11 mag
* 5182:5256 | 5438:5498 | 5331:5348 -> -0.06 mag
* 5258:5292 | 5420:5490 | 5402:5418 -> -0.12 mag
